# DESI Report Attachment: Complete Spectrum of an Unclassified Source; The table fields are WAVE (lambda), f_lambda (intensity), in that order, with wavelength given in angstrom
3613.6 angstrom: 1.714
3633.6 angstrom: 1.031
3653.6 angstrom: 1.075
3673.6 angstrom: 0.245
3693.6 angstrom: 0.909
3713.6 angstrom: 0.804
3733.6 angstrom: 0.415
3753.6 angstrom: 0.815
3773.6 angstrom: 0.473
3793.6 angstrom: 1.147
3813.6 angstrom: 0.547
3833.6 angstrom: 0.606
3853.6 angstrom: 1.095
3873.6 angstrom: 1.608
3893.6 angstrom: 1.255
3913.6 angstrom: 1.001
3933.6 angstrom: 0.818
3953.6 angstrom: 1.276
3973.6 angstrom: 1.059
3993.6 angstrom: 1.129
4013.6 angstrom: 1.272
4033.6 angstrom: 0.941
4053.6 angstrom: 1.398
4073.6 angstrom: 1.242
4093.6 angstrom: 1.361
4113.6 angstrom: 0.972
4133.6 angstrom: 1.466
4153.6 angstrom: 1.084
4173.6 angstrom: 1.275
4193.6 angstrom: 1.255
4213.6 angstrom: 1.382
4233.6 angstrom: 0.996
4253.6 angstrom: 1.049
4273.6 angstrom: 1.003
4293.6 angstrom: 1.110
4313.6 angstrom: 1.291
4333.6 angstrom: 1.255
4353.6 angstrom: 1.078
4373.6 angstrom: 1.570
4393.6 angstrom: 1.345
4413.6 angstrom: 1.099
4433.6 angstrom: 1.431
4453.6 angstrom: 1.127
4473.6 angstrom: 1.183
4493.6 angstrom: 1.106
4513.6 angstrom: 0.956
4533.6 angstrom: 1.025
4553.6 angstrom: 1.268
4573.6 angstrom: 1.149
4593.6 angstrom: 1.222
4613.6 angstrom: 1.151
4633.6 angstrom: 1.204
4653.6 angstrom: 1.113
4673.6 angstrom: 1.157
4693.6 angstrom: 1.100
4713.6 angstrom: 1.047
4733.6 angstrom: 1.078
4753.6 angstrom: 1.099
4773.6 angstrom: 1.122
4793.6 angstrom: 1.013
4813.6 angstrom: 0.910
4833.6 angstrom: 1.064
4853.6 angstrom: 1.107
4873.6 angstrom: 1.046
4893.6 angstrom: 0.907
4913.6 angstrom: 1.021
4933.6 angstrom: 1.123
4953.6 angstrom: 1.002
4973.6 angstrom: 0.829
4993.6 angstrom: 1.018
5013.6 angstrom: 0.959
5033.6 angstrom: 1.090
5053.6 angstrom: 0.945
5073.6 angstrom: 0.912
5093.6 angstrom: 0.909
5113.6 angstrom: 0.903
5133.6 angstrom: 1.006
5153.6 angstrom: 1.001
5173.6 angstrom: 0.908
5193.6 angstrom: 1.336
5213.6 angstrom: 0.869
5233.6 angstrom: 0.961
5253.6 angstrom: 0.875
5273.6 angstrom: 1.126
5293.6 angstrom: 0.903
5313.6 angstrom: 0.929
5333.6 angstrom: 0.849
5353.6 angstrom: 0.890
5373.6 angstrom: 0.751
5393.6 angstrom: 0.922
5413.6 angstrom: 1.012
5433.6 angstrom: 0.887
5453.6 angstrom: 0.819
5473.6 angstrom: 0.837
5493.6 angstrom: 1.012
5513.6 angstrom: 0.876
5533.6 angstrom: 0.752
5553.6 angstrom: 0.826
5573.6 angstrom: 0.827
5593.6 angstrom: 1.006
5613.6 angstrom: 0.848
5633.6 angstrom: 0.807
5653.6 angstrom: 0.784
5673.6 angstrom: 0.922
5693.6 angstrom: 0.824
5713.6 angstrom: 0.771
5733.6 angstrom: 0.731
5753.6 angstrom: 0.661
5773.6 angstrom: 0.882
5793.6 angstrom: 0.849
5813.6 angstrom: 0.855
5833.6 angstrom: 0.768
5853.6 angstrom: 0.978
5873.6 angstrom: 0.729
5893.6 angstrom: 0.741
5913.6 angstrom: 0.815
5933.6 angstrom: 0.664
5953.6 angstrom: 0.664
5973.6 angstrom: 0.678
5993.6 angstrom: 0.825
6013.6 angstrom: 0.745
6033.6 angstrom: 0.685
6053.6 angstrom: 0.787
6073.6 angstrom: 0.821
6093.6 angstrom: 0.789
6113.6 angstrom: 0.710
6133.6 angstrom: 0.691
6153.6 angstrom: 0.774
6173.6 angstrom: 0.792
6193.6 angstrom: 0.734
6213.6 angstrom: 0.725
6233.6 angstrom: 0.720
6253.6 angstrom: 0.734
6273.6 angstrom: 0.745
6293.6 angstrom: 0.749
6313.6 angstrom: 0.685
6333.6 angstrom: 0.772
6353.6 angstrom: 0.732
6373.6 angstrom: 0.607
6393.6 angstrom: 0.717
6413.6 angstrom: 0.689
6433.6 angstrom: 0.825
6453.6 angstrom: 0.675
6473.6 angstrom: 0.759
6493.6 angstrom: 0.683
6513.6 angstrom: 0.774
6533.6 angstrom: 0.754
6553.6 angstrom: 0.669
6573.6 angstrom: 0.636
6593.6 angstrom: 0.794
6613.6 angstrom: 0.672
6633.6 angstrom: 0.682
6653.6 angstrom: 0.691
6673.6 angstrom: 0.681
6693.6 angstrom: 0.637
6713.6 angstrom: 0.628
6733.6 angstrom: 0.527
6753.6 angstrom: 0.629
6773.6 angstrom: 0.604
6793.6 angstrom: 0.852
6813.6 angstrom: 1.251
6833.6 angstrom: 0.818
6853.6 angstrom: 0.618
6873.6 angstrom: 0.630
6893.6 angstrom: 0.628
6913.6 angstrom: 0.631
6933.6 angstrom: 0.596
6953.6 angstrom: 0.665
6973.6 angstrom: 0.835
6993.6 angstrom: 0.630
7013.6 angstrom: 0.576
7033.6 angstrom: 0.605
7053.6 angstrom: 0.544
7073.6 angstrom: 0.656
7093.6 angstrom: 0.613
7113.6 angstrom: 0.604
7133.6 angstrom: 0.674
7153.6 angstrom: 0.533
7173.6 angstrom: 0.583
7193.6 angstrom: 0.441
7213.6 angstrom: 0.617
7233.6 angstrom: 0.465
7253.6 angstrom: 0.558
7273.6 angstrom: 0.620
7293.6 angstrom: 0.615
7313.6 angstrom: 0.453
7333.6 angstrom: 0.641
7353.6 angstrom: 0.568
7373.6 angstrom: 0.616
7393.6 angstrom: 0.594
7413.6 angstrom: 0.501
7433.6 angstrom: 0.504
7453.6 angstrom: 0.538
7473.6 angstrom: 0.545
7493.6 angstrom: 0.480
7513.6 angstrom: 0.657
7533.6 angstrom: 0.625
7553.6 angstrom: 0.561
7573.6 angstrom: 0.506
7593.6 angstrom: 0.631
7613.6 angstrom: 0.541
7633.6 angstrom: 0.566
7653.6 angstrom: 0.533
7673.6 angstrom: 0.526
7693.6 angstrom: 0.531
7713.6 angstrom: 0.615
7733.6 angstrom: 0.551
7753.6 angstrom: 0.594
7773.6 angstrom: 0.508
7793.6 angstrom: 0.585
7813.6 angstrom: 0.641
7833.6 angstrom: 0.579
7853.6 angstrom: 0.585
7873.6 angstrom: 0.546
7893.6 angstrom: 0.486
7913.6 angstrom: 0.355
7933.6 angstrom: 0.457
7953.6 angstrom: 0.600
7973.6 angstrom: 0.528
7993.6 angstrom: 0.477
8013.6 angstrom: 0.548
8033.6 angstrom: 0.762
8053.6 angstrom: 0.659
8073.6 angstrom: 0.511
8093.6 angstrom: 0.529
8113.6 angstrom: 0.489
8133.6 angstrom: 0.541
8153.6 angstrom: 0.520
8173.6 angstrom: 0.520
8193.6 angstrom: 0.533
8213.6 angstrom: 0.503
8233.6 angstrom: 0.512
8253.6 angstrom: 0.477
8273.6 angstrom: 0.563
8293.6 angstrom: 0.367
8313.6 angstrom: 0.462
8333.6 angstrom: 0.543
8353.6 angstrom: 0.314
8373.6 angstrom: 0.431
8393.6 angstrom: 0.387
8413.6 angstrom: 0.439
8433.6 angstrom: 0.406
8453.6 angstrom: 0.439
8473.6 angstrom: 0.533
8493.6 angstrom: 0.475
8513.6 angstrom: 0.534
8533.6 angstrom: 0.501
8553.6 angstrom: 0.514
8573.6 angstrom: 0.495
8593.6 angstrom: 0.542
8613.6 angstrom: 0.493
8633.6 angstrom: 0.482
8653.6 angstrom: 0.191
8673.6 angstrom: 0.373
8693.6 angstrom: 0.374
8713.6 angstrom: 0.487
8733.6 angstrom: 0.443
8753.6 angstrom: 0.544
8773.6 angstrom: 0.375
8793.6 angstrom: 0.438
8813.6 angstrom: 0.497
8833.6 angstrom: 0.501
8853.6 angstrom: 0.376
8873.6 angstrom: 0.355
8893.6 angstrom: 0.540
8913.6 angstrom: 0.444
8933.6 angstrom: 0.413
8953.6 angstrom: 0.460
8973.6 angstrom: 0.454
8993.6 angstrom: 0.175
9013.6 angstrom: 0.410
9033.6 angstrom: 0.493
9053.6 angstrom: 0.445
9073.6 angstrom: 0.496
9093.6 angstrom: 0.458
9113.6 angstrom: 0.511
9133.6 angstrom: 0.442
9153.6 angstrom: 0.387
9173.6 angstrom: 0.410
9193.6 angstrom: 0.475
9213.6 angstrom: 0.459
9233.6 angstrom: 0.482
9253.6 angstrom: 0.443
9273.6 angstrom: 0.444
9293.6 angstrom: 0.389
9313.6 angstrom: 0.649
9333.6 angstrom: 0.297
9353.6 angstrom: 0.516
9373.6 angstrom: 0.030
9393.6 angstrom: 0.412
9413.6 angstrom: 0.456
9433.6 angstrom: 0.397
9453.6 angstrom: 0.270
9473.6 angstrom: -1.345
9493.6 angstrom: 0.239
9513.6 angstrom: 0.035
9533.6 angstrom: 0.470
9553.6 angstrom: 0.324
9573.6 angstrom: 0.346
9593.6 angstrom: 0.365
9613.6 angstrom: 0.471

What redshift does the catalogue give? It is 0.04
